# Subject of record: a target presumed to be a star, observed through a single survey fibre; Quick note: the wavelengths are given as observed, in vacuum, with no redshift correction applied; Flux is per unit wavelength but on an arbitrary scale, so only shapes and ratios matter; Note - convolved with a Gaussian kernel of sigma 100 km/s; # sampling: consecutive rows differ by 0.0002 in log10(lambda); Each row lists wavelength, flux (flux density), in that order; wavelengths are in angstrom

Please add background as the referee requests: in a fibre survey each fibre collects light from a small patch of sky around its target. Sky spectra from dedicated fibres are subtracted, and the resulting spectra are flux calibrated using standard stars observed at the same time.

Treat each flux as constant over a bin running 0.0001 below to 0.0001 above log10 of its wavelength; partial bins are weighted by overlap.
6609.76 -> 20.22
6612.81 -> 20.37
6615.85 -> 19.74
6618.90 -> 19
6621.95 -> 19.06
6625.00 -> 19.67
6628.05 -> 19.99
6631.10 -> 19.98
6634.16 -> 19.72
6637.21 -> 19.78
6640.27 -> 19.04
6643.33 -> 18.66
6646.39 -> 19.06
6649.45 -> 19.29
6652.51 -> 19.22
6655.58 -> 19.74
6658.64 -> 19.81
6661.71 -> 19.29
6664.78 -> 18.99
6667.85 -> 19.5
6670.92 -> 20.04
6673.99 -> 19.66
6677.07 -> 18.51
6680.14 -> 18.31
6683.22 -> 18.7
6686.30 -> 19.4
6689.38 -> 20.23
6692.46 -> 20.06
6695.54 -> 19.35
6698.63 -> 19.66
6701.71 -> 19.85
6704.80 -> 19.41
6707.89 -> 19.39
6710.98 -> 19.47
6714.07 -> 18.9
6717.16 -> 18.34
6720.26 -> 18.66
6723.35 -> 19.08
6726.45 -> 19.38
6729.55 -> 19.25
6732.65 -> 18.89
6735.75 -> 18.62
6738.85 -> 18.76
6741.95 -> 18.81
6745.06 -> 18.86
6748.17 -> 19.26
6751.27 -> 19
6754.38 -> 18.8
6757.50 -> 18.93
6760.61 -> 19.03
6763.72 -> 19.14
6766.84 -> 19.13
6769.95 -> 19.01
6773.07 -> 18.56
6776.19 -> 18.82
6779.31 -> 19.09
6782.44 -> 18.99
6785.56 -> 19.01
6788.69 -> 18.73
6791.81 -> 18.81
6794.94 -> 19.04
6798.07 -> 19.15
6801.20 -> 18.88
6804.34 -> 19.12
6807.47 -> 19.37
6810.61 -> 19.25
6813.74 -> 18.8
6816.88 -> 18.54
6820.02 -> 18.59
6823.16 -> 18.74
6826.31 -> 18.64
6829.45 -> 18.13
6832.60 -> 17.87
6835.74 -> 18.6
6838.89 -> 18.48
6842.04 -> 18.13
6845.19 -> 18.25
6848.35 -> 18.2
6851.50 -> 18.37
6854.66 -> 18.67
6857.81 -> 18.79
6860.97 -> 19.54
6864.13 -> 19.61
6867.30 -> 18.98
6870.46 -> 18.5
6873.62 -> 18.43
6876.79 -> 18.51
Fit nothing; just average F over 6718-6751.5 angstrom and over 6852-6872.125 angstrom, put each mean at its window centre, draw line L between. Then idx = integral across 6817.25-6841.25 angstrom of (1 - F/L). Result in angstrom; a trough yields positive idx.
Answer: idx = 0.7 angstrom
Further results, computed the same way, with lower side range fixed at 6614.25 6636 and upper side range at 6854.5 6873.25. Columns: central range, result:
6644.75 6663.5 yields 0.1 angstrom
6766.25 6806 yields 0.5 angstrom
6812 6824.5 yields 0.3 angstrom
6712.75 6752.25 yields 0.9 angstrom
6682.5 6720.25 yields 0.1 angstrom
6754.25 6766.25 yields 0.2 angstrom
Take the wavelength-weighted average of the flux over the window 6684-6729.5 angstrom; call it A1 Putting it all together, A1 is 19.4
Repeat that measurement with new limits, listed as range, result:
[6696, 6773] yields 19.1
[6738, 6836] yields 18.9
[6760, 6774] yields 19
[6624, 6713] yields 19.4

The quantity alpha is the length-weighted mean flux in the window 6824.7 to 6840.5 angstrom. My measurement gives 18.3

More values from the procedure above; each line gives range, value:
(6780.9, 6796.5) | 18.9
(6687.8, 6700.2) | 19.8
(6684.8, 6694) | 19.9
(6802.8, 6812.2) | 19.3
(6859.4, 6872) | 19.2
